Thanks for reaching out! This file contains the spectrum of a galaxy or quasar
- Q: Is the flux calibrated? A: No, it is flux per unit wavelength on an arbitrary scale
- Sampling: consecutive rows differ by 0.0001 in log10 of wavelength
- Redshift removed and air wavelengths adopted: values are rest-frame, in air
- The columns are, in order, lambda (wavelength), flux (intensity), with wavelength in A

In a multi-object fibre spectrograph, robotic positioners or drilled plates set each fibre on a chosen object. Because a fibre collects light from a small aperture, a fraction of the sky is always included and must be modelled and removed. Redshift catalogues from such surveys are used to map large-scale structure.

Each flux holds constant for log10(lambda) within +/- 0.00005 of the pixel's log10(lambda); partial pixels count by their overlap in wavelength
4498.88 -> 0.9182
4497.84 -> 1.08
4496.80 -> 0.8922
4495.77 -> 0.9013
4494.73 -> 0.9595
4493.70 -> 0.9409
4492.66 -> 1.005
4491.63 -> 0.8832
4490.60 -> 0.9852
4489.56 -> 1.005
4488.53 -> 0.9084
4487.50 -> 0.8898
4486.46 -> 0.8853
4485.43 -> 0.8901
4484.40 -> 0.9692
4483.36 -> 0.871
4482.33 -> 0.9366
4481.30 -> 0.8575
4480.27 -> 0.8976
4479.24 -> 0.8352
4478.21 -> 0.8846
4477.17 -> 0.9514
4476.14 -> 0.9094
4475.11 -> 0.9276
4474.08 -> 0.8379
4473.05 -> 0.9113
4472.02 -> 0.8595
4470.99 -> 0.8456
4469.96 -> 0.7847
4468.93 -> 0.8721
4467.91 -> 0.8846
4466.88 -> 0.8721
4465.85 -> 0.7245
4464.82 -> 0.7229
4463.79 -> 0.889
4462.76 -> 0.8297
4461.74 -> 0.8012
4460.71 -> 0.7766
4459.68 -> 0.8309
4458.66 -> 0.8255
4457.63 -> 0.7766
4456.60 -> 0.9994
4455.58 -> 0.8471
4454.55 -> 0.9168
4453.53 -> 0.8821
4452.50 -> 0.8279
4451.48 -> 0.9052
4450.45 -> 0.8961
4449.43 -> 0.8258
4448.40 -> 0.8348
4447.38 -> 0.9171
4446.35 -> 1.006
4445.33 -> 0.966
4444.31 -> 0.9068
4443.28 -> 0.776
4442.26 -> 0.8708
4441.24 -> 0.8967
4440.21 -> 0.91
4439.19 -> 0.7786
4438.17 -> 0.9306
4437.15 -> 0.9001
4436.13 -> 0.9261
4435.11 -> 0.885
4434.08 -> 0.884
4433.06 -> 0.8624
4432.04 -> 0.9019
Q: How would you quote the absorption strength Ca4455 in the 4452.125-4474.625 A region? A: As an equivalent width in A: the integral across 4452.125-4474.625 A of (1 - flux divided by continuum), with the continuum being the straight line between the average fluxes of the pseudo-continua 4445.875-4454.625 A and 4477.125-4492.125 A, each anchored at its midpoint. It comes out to 1.36 A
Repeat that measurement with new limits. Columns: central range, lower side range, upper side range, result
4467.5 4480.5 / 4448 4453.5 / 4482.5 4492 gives 0.33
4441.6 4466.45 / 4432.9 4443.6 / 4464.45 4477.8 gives 0.29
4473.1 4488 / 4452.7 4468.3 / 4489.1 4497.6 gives 0.16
